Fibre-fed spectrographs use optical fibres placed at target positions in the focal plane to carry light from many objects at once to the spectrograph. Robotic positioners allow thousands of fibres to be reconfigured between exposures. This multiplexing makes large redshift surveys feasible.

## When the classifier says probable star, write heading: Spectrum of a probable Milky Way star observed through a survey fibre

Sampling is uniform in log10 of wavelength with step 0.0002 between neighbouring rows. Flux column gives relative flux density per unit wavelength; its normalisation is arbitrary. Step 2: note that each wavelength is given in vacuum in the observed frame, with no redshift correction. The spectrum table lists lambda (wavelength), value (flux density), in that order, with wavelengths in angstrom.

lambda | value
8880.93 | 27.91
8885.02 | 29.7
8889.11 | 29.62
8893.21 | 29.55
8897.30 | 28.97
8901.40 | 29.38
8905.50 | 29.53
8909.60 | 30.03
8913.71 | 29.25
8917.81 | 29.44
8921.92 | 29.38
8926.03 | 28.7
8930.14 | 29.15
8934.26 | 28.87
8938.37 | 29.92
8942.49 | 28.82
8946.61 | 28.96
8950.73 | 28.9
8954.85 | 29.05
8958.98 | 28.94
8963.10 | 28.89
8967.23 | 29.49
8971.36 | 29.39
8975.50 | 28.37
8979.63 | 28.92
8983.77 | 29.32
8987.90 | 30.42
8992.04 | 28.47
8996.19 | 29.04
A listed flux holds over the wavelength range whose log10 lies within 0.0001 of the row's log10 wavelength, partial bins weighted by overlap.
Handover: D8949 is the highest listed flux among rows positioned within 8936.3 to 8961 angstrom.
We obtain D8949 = 29.92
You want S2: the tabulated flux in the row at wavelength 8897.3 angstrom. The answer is 28.97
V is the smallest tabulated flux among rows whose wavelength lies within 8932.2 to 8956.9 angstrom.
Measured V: 28.82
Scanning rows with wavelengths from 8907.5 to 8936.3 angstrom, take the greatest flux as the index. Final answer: 30.03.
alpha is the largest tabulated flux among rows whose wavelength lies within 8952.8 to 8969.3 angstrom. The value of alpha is 29.49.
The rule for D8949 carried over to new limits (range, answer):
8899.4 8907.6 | 29.53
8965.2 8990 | 30.42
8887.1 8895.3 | 29.62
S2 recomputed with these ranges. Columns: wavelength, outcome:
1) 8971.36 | 29.39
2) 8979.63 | 28.92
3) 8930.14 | 29.15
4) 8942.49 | 28.82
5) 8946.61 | 28.96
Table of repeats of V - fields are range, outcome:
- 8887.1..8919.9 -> 28.97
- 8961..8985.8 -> 28.37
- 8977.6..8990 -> 28.92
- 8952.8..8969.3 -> 28.89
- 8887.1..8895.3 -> 29.55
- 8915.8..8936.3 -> 28.7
